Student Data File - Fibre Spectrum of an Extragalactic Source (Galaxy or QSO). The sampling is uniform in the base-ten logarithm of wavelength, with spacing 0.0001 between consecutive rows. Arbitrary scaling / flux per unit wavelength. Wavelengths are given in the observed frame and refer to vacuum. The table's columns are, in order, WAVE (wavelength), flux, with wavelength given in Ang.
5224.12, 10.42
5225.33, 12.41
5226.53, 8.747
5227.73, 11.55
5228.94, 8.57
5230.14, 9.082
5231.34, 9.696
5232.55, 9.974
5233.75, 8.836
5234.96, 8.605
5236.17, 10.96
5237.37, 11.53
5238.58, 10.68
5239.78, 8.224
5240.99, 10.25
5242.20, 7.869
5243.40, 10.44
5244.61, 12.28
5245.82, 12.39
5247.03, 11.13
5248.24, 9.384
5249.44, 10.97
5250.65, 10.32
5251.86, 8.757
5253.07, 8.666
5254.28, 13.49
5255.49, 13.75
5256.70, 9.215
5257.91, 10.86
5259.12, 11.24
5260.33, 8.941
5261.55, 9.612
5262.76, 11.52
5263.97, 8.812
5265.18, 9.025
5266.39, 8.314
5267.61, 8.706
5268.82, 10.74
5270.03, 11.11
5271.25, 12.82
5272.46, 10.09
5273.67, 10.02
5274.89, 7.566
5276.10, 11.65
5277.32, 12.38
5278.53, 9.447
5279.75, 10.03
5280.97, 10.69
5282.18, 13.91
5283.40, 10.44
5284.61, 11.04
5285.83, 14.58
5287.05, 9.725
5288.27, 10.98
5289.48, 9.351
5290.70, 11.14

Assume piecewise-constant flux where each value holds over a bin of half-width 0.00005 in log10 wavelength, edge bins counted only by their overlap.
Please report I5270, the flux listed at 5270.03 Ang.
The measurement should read 11.11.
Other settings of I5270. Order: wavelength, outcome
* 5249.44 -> 10.97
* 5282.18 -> 13.91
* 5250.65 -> 10.32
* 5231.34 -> 9.696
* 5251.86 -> 8.757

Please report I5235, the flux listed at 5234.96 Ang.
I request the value 8.605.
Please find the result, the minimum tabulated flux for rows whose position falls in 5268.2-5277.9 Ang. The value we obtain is 7.566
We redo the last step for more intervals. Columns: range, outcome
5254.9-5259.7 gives 9.215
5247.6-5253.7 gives 8.666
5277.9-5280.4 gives 9.447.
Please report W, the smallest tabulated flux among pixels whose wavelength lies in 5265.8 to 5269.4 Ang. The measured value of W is 8.314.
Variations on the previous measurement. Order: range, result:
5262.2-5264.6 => 8.812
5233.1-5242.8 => 7.869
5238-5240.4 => 8.224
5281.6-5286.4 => 10.44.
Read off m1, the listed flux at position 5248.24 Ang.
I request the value 9.384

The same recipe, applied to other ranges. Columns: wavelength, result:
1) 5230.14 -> 9.082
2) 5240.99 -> 10.25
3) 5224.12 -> 10.42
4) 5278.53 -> 9.447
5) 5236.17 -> 10.96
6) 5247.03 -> 11.13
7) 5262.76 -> 11.52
